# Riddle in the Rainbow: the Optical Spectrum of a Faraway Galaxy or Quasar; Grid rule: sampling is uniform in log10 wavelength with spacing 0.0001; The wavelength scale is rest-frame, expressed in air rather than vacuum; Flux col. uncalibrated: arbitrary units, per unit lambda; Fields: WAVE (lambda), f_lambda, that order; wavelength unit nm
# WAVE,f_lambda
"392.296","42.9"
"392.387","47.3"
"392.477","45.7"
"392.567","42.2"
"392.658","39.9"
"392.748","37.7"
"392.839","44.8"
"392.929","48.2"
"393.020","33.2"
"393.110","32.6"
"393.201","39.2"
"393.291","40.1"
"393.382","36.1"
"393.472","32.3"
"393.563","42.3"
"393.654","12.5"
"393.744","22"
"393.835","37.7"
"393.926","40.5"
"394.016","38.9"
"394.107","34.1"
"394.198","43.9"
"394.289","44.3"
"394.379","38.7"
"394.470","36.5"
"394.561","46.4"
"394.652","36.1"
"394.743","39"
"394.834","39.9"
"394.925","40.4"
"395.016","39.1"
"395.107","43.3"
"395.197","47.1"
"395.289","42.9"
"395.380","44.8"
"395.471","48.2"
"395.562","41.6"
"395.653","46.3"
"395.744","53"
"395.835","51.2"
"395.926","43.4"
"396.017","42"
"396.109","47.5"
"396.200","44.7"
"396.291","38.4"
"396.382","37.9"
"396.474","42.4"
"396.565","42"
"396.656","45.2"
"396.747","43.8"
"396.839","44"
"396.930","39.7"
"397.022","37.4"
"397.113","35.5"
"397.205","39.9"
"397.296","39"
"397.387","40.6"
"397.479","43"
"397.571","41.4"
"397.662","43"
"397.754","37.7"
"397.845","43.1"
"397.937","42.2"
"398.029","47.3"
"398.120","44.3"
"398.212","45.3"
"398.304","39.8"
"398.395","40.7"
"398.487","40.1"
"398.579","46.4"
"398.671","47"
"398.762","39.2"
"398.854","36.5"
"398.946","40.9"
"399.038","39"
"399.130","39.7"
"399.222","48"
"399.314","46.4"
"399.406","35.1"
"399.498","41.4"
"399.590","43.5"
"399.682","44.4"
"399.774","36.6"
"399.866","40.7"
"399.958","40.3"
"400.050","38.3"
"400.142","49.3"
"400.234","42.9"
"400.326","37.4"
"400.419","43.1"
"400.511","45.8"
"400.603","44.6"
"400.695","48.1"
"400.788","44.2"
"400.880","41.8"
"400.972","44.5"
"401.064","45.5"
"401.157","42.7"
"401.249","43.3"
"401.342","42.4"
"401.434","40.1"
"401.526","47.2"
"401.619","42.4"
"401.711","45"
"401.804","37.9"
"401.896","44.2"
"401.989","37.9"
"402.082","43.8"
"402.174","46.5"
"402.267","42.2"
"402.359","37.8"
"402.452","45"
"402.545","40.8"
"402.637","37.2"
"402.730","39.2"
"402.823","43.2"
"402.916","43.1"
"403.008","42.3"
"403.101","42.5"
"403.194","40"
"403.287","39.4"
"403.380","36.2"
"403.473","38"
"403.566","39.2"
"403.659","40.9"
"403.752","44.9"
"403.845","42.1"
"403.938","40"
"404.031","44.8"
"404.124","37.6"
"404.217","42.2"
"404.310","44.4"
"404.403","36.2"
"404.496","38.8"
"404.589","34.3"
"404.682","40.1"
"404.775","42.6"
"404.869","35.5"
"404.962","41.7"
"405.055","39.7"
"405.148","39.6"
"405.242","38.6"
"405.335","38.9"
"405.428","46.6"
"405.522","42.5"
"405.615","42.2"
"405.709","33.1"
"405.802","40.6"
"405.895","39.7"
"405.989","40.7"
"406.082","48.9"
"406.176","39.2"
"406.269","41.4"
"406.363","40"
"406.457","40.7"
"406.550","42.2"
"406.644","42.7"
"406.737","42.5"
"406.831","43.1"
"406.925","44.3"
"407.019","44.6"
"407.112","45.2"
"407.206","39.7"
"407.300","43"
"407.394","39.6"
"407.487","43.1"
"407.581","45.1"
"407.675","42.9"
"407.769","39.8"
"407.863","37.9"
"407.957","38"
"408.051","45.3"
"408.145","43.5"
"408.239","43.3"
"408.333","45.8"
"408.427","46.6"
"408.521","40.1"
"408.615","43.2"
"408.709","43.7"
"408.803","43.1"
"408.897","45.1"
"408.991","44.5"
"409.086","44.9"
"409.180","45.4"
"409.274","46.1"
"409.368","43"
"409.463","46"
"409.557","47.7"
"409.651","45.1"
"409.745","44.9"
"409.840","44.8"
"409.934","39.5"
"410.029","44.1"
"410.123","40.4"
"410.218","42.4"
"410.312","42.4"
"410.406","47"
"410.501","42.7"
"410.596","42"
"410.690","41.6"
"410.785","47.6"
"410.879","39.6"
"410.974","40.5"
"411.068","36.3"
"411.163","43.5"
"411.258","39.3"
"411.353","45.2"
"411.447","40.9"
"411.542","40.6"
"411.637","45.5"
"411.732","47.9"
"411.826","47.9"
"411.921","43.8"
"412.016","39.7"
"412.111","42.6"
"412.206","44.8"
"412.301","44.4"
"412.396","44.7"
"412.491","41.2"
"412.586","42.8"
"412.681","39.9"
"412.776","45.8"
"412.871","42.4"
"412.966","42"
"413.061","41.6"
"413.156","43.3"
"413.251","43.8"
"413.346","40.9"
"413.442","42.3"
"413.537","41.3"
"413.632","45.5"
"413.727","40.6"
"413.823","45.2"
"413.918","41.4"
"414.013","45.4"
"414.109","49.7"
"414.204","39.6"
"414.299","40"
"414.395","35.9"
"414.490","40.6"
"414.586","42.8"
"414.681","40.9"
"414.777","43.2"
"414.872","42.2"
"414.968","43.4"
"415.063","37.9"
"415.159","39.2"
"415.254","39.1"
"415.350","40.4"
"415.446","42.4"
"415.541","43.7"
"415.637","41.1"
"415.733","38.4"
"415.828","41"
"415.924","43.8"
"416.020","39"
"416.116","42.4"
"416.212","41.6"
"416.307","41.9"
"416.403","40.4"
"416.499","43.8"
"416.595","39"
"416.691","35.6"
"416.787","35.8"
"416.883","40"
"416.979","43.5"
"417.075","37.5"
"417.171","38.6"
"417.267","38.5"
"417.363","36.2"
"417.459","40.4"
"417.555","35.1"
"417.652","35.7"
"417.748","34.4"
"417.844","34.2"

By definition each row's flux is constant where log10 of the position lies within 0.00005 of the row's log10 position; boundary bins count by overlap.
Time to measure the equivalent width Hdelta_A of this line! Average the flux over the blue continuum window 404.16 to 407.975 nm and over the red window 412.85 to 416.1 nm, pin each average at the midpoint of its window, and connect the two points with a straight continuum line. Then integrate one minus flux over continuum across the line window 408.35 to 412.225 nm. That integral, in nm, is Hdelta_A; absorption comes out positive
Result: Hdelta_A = -0.19 nm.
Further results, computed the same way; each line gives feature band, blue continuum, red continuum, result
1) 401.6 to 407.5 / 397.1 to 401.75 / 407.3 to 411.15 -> 0.23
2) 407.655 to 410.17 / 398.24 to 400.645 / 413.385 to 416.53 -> -0.11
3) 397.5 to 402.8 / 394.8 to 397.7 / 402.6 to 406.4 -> -0.08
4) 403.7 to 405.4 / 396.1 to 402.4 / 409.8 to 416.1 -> 0.08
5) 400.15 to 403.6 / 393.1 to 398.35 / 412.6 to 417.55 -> -0.11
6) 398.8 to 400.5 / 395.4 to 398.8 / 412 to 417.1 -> 0.05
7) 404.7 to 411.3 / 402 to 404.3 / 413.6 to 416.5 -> -0.16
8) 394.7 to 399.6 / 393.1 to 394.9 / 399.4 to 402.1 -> -0.37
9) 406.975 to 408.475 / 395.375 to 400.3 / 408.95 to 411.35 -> 0.01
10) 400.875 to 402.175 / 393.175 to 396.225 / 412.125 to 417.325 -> -0.07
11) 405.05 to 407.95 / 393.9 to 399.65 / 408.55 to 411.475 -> 0.10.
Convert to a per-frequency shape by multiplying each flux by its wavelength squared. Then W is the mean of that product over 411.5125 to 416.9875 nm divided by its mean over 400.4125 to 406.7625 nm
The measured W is 1.1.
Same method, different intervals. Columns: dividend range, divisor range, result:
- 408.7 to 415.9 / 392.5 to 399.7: 1.13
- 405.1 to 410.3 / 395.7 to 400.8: 1.05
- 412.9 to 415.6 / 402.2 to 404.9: 1.09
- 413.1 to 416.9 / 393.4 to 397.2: 1.12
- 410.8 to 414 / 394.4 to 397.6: 1.09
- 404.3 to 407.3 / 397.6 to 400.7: 1.00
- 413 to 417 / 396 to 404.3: 1.06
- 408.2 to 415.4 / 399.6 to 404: 1.07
